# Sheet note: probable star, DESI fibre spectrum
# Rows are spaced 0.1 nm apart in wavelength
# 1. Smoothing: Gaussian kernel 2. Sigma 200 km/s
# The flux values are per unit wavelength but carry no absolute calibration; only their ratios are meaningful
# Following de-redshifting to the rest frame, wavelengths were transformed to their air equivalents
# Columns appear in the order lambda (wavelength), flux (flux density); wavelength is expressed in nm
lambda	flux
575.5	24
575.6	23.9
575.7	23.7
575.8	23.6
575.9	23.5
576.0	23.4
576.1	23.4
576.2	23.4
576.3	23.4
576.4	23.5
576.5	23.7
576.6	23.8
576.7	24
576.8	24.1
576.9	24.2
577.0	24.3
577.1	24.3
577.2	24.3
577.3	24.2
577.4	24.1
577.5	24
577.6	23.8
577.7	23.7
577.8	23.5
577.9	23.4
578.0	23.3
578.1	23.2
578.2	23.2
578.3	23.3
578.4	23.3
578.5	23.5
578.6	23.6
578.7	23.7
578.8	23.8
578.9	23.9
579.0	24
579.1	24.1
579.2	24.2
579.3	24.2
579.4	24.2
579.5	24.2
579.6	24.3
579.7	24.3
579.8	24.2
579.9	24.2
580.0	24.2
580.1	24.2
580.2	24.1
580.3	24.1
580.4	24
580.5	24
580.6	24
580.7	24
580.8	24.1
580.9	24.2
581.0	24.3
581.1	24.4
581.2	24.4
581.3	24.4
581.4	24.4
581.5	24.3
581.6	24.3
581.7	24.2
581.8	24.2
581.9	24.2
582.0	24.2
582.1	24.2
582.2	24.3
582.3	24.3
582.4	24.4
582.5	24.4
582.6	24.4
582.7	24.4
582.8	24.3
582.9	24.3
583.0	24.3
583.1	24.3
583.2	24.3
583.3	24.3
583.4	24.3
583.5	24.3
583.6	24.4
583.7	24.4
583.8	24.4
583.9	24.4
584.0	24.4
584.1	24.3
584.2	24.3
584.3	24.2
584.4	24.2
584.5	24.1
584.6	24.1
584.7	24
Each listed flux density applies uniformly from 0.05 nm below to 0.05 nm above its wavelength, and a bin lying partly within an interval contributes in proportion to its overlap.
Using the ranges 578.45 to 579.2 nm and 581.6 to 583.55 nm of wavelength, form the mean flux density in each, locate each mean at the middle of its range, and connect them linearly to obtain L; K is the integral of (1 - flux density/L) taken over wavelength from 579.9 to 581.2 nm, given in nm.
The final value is -0.01 nm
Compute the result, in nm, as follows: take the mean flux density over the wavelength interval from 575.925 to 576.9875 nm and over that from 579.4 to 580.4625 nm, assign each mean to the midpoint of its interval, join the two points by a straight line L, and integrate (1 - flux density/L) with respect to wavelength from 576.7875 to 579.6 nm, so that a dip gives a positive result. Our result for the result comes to 0.01 nm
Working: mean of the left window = 23.7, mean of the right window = 24.2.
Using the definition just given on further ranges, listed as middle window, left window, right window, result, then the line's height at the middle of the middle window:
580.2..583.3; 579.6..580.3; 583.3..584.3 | 0.00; 24.3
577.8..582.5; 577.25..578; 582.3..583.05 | 0.01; 24.1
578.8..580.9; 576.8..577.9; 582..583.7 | 0.00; 24.2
